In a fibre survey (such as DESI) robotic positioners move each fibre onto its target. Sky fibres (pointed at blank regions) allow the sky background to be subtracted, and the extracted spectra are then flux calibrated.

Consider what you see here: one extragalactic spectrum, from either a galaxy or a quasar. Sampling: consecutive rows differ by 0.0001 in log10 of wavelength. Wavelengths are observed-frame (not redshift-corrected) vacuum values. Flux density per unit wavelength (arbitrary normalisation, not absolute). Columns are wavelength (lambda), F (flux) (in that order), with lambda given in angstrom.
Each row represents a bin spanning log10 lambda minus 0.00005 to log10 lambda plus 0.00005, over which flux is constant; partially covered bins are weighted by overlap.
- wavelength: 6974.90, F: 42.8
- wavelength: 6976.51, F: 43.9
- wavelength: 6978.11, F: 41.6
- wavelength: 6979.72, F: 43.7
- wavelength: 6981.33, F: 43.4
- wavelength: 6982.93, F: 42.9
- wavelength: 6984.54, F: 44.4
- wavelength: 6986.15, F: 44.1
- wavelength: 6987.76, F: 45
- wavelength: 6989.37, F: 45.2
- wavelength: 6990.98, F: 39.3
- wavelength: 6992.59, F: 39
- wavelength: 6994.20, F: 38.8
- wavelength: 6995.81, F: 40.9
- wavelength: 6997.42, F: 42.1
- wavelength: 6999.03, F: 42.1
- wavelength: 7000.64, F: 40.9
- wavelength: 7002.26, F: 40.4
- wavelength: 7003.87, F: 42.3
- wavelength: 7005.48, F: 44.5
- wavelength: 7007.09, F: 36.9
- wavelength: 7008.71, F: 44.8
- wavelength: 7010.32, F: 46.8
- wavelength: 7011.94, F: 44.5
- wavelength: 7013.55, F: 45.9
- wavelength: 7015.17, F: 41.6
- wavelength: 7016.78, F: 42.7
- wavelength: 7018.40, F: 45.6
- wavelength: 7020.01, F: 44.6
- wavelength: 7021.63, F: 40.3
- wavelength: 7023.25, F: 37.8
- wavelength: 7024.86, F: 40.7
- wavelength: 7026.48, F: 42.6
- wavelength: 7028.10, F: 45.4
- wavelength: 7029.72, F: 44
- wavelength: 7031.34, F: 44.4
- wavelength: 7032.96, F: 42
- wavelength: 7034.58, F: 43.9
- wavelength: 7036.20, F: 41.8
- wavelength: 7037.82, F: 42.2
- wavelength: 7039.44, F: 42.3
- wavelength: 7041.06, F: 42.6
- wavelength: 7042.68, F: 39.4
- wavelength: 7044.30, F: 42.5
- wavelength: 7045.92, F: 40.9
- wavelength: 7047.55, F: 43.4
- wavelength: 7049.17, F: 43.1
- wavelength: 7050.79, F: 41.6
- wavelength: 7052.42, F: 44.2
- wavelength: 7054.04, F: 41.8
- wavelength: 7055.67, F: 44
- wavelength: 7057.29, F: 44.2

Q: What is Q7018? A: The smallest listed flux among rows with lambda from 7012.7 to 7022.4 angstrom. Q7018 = 40.3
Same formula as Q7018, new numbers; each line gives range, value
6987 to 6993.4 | 39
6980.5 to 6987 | 42.9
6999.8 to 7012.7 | 36.9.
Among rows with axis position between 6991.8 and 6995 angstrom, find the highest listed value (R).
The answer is 39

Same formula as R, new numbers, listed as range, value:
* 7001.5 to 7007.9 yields 44.5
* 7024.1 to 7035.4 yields 45.4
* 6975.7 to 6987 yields 44.4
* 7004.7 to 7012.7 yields 46.8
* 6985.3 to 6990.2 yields 45.2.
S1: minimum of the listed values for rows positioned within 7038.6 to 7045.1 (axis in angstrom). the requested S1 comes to 39.4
